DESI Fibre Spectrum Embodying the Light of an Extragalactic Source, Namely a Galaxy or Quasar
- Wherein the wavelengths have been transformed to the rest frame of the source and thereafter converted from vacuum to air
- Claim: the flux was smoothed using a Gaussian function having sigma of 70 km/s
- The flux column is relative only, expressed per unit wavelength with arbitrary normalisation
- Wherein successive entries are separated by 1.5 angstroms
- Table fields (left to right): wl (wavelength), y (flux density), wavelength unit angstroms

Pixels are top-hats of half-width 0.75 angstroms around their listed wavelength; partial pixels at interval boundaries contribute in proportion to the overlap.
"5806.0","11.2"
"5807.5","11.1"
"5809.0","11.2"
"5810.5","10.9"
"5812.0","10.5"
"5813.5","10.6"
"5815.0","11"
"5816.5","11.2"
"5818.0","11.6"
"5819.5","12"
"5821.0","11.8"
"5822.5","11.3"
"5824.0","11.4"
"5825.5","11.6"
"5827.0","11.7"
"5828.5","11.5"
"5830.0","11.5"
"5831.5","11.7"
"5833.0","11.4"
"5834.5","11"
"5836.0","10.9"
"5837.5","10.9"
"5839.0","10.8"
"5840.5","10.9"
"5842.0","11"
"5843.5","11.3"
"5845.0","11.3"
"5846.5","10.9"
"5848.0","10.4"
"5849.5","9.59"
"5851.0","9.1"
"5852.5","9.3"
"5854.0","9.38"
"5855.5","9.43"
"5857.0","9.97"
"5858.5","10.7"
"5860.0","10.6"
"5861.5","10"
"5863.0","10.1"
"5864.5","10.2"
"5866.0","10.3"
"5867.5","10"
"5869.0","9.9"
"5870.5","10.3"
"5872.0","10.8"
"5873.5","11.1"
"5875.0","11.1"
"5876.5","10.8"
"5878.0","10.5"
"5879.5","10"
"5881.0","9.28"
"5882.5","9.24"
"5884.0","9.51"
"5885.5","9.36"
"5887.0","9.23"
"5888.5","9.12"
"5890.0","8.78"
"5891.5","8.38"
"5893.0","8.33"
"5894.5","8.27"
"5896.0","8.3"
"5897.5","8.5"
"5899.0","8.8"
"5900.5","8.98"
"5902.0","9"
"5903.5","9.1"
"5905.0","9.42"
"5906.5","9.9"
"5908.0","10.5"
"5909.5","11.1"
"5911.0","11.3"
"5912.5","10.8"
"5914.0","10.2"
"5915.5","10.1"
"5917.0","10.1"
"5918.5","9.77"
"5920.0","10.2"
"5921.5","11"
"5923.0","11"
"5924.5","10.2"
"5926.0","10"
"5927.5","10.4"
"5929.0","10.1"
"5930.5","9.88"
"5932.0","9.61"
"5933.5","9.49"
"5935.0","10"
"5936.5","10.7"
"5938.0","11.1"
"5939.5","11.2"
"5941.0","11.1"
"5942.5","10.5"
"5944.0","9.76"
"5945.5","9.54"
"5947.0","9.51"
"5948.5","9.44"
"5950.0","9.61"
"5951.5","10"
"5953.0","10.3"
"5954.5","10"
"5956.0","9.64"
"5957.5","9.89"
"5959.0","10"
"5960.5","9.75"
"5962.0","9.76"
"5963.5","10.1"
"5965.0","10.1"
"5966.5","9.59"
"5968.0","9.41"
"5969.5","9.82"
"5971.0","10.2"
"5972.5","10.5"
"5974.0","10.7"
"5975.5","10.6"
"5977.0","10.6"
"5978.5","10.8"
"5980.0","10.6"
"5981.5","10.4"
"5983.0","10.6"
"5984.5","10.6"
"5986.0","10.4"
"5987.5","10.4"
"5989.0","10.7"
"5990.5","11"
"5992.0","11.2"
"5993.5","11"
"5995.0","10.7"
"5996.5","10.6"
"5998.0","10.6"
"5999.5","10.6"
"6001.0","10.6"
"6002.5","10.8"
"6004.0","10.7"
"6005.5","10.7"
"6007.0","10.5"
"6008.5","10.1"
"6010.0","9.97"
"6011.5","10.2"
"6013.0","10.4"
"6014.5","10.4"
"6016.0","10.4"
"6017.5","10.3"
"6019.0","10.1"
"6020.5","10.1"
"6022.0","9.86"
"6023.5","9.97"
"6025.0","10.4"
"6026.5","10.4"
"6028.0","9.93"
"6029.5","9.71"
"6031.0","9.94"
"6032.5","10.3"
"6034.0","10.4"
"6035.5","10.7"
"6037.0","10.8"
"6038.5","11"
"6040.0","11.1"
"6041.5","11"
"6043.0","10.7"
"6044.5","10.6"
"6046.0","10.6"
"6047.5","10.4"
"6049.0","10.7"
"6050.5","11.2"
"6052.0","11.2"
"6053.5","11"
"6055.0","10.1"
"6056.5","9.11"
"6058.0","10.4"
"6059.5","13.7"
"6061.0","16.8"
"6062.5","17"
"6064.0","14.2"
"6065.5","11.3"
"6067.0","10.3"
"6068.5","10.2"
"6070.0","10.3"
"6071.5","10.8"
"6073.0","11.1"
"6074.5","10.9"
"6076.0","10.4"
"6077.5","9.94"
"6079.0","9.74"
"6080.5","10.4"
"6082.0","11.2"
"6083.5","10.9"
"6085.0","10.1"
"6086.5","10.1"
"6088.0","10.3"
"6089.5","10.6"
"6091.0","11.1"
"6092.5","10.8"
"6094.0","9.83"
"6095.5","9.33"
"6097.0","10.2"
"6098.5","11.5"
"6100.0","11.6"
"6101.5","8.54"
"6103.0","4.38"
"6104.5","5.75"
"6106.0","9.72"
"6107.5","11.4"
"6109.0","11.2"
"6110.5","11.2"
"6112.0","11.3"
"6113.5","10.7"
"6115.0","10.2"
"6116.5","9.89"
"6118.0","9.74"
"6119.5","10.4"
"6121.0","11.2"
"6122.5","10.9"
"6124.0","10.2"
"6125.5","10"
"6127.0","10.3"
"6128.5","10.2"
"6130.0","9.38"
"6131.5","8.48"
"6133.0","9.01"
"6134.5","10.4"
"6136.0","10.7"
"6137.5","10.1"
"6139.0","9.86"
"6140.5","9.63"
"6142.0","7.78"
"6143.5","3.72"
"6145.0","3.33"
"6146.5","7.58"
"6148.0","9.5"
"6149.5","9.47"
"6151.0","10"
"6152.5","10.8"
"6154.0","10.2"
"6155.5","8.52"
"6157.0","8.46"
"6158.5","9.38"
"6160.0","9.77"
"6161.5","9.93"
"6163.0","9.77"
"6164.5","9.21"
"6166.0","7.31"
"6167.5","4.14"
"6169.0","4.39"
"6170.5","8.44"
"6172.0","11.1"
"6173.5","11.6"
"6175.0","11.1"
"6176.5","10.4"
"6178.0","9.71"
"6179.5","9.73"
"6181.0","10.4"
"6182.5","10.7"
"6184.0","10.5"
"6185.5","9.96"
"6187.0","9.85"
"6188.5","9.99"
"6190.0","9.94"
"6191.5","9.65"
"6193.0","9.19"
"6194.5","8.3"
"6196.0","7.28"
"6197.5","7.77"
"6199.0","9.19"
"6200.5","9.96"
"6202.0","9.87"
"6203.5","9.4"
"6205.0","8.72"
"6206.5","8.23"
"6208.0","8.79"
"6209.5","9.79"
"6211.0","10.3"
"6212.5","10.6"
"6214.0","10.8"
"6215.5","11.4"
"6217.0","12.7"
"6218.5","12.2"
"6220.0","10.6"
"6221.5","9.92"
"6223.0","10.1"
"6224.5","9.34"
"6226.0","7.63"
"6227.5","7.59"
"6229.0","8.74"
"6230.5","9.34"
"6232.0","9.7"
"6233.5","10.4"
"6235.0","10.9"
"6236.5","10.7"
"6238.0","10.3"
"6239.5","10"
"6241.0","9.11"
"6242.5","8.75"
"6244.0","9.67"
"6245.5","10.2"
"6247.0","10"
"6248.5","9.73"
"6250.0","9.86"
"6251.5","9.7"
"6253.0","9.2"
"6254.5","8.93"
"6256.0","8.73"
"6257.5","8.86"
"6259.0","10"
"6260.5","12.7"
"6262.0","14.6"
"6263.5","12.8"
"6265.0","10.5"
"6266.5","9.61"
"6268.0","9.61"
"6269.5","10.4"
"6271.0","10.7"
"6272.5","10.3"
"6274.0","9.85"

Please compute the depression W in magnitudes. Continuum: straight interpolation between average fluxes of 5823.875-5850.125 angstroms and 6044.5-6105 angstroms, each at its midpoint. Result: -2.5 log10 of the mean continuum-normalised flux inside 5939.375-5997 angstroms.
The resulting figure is 0.06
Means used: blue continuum 11.1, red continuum 10.7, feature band 10.3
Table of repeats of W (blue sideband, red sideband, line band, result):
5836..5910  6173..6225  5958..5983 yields -0.032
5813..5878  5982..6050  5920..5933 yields 0.039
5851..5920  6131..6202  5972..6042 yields -0.111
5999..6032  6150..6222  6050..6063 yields -0.205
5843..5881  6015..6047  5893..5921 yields 0.069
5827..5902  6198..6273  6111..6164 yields 0.063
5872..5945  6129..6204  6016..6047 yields -0.095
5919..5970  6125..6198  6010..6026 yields -0.049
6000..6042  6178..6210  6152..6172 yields 0.123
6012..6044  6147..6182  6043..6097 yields -0.102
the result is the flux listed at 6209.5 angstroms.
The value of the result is 9.79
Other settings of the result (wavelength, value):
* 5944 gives 9.76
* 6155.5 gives 8.52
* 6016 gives 10.4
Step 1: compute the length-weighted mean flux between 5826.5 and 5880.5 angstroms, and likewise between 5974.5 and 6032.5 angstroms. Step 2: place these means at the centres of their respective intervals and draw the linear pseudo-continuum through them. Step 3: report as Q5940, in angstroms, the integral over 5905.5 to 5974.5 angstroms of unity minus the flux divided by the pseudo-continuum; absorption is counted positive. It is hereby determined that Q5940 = 2.1 angstroms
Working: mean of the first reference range 10.6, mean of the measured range 10.2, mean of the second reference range 10.4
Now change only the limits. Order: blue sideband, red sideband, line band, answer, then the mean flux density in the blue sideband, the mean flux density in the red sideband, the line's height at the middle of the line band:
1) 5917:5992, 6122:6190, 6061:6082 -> -3.9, 10.2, 9.24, 9.66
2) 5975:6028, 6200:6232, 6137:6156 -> 2.9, 10.5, 9.81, 10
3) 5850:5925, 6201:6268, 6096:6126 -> -0.1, 9.82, 10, 9.95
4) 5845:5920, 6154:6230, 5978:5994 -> -1.7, 9.81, 9.45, 9.69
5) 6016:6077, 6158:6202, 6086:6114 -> 0.9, 11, 9.27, 10.3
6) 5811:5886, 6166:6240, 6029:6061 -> -2.5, 10.6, 9.59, 10.1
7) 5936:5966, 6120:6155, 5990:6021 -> -2.1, 10.1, 9.25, 9.85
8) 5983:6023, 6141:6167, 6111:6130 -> -3.1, 10.5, 8.48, 8.93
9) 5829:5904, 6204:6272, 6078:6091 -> -0.5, 9.99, 10.1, 10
